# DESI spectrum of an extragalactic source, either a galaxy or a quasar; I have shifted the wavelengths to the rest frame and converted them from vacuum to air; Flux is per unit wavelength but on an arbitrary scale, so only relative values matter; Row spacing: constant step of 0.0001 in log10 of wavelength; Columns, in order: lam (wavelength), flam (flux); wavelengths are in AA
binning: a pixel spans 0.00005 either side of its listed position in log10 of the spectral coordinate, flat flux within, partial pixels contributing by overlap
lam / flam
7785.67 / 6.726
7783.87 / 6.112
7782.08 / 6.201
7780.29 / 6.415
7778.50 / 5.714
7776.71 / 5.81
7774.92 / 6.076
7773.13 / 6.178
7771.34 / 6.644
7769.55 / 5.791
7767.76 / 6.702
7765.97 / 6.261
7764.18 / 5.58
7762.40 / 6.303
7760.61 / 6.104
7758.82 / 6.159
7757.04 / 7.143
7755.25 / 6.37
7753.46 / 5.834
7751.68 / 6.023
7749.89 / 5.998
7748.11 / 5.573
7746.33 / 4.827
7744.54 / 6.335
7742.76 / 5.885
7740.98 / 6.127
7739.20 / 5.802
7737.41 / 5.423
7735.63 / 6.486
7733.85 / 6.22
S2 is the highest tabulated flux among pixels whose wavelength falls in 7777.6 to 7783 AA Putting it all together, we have 6.415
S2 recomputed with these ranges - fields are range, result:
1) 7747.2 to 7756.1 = 6.37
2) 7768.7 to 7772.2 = 6.644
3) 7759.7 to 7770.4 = 6.702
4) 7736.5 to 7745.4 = 6.335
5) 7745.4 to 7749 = 5.573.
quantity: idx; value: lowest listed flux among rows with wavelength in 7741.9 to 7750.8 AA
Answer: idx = 4.827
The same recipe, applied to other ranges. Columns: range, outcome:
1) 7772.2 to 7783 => 5.714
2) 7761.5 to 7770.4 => 5.58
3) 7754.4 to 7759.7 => 6.159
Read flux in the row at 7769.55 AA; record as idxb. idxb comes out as 5.791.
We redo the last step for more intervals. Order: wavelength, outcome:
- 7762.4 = 6.303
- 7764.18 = 5.58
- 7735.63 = 6.486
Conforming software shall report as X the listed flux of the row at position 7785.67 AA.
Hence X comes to 6.726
